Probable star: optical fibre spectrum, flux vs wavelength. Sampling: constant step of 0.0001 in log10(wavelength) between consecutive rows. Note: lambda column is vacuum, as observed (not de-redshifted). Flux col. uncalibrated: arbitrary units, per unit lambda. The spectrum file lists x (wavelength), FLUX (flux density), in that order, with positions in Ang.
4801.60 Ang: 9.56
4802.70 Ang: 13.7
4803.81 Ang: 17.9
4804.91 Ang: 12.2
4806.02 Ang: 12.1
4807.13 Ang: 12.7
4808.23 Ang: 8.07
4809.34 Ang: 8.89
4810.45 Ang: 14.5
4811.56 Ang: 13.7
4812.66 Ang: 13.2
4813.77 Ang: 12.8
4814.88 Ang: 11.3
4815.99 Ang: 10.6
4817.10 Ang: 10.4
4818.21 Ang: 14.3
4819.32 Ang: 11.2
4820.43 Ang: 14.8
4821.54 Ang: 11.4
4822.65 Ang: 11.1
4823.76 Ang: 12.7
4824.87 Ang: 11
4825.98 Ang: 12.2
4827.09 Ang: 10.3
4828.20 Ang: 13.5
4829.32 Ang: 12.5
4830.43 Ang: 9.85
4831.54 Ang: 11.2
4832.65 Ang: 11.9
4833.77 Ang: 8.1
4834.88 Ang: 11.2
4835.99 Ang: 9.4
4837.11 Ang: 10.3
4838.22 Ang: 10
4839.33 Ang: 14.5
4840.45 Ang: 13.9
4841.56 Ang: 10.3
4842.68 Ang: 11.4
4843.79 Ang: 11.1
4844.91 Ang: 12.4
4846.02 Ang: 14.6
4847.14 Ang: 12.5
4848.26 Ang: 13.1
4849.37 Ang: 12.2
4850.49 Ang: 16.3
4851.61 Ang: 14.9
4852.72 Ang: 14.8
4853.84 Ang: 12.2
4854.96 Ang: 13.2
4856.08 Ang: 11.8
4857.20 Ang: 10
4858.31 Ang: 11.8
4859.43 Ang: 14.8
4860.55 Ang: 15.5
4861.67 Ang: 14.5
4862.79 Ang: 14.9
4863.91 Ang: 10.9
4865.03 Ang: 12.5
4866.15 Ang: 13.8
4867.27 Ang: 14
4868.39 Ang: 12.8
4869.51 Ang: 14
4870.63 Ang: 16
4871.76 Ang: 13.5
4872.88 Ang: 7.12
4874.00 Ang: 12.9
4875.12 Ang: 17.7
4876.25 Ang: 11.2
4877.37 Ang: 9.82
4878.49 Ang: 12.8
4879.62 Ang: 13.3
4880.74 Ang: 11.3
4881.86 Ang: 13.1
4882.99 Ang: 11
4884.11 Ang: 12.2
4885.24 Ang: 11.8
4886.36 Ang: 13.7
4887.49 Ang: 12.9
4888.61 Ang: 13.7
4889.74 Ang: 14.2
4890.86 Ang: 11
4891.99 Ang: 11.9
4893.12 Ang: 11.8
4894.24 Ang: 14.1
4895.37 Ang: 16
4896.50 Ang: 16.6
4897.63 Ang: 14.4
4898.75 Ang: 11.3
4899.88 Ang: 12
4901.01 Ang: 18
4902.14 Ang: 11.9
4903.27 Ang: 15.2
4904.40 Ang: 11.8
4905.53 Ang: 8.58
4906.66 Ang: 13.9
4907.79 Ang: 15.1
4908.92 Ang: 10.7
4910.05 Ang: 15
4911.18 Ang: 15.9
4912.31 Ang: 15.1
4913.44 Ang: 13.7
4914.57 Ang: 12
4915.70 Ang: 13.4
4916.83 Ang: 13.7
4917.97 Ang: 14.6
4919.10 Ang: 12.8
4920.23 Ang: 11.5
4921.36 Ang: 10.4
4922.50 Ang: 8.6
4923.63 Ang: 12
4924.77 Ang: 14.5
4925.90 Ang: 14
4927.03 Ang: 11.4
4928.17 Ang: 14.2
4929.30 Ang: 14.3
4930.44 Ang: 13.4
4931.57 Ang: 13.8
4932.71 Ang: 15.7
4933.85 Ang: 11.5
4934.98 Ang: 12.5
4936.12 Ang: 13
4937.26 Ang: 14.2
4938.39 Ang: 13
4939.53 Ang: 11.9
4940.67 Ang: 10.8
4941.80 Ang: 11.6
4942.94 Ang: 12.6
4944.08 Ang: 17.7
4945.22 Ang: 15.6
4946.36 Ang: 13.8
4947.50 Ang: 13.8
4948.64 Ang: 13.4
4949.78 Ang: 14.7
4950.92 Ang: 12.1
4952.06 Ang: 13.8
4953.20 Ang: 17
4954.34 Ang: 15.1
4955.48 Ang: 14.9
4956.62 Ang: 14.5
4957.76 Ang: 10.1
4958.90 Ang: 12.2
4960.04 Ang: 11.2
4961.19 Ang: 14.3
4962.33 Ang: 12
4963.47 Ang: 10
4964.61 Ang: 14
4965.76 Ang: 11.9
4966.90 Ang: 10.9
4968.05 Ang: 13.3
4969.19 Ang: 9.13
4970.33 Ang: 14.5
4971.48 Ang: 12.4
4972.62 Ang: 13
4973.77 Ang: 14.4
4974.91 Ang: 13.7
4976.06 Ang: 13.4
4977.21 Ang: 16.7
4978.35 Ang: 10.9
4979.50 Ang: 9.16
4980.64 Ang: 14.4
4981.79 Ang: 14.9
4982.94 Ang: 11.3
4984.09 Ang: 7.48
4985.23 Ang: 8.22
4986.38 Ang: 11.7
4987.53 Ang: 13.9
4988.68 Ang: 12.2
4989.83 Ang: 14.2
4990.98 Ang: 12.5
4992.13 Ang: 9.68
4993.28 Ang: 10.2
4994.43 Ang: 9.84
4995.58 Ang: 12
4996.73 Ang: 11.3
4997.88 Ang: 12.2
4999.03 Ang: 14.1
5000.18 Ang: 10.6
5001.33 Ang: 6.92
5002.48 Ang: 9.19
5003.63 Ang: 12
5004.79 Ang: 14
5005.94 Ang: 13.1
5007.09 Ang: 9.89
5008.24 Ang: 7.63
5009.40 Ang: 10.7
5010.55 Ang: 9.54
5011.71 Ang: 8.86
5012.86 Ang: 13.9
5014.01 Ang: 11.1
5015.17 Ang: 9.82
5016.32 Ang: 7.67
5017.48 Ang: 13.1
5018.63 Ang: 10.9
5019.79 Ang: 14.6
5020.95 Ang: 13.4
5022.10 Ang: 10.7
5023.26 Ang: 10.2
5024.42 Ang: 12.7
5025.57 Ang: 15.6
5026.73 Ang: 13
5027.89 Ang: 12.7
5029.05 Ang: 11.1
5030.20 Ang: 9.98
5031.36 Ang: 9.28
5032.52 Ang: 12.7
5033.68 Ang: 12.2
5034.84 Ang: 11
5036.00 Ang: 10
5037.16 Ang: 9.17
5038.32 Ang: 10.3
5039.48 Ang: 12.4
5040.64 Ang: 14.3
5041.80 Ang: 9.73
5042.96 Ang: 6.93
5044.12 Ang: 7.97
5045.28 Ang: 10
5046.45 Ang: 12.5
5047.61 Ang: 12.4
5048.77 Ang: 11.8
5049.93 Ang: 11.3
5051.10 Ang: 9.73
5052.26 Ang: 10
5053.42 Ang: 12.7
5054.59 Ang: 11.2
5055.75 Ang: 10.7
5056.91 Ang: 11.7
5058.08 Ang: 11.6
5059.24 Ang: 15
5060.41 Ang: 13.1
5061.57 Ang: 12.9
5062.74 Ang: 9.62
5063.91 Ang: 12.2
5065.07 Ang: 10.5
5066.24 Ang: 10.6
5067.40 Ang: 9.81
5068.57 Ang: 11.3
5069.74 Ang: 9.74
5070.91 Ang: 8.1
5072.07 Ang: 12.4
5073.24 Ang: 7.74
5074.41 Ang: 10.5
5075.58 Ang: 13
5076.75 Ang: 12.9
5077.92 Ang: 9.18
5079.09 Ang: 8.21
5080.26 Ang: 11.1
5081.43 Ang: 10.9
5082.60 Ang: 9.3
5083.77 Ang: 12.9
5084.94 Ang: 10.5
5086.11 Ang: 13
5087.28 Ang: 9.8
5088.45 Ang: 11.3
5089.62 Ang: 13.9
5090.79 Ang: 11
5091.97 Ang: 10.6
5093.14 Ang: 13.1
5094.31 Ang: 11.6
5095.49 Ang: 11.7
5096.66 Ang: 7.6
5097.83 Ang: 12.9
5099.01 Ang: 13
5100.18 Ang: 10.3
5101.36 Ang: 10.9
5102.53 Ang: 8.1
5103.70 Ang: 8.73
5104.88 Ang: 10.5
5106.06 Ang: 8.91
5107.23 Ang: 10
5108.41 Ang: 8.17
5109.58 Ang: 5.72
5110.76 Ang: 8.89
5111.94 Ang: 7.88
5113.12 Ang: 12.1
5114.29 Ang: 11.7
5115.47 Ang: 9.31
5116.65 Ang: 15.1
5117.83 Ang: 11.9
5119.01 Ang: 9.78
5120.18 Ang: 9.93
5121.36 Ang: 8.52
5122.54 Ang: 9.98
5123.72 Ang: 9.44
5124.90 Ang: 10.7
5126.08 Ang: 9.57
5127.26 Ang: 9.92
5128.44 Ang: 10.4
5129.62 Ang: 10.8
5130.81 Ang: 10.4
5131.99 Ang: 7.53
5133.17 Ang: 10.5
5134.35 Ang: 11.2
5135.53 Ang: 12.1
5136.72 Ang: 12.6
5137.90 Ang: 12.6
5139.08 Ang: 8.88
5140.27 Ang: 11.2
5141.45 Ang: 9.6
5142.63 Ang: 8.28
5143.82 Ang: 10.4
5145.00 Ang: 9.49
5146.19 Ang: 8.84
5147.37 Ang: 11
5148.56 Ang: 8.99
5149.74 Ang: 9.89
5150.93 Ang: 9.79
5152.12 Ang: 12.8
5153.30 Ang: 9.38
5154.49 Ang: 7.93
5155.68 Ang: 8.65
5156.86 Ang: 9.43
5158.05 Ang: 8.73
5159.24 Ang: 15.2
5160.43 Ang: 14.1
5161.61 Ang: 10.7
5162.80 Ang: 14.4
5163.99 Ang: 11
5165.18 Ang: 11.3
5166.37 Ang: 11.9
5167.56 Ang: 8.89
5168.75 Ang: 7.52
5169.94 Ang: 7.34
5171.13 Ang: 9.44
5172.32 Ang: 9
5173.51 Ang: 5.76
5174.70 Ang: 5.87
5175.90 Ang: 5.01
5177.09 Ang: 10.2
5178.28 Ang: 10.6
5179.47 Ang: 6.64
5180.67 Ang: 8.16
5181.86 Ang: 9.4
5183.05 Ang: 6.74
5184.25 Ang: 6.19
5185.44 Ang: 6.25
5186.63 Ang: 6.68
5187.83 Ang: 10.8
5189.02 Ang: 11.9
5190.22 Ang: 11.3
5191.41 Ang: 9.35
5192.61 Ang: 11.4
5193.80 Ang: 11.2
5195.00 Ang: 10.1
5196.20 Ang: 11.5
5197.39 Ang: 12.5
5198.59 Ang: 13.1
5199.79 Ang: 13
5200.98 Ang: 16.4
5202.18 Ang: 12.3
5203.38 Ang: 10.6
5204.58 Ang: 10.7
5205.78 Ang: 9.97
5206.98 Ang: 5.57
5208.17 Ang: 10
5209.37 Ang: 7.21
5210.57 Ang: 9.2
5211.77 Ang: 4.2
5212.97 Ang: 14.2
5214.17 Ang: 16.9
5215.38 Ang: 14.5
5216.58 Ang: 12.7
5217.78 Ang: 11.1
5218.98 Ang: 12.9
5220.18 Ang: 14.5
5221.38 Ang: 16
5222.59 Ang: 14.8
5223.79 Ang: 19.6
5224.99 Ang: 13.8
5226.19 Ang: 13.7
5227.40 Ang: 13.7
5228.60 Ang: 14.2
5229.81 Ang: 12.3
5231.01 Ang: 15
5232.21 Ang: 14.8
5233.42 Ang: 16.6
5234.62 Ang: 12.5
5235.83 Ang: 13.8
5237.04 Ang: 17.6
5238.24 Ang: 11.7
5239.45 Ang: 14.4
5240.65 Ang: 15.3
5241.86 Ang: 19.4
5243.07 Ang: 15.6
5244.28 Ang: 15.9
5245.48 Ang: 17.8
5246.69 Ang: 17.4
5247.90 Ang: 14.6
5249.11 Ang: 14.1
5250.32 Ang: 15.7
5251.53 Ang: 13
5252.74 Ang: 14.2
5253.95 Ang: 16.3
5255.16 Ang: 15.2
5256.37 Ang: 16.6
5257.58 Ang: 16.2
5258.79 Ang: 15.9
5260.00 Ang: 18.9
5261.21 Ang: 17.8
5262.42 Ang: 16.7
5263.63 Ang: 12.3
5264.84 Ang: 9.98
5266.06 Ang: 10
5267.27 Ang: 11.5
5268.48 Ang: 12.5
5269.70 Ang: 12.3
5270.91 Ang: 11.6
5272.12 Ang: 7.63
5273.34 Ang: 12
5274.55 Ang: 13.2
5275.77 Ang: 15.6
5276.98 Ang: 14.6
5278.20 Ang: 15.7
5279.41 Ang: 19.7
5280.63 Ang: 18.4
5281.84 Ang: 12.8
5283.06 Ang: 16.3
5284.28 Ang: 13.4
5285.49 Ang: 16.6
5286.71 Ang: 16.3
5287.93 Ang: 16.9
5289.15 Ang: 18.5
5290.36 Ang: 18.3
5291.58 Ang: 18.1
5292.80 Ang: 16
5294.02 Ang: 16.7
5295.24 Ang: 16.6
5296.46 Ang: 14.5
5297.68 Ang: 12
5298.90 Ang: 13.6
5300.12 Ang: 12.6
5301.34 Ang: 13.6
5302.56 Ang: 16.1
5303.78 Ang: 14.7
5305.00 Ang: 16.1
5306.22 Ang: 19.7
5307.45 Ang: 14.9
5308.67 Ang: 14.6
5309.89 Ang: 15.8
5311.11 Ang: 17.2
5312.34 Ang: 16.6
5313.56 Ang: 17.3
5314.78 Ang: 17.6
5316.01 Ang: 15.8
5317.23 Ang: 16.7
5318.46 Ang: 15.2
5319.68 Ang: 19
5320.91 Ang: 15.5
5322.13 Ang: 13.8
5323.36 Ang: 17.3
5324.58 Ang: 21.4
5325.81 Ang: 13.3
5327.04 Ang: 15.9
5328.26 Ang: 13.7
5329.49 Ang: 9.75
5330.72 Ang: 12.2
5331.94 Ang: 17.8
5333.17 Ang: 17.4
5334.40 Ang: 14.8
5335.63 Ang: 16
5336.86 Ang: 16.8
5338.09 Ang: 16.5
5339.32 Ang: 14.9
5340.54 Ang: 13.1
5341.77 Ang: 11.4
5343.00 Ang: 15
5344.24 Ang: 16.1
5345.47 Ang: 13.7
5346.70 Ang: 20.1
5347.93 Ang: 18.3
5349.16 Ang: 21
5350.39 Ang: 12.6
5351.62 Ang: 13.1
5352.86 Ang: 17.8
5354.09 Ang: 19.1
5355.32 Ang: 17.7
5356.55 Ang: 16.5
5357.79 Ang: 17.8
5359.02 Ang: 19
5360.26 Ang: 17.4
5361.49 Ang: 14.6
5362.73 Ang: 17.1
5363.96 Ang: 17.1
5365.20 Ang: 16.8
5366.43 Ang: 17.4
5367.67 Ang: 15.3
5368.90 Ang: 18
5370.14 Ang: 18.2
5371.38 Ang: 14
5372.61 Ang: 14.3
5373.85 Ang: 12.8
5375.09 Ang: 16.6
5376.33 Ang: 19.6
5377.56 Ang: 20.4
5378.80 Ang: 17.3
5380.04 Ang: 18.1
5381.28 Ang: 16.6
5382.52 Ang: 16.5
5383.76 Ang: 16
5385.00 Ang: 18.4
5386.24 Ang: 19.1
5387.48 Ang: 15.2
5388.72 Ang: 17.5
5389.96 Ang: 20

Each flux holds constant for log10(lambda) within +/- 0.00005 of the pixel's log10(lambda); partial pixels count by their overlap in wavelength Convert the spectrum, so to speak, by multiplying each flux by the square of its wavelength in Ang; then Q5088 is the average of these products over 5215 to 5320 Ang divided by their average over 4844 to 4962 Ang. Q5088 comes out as 1.32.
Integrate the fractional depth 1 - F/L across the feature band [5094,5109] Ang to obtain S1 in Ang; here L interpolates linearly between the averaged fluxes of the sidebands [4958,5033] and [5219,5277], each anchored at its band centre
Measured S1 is 3.2 Ang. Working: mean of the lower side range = 11.7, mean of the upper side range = 14.5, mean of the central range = 10.2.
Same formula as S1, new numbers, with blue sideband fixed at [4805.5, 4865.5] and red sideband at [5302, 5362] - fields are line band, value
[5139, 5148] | 3.0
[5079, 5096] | 3.4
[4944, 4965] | -0.7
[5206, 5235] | 4.5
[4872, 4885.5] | 0.5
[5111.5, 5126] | 3.9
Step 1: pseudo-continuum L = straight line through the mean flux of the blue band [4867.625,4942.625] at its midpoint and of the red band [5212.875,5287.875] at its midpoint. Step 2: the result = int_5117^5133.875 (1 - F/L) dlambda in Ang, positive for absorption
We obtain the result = 4.85 Ang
